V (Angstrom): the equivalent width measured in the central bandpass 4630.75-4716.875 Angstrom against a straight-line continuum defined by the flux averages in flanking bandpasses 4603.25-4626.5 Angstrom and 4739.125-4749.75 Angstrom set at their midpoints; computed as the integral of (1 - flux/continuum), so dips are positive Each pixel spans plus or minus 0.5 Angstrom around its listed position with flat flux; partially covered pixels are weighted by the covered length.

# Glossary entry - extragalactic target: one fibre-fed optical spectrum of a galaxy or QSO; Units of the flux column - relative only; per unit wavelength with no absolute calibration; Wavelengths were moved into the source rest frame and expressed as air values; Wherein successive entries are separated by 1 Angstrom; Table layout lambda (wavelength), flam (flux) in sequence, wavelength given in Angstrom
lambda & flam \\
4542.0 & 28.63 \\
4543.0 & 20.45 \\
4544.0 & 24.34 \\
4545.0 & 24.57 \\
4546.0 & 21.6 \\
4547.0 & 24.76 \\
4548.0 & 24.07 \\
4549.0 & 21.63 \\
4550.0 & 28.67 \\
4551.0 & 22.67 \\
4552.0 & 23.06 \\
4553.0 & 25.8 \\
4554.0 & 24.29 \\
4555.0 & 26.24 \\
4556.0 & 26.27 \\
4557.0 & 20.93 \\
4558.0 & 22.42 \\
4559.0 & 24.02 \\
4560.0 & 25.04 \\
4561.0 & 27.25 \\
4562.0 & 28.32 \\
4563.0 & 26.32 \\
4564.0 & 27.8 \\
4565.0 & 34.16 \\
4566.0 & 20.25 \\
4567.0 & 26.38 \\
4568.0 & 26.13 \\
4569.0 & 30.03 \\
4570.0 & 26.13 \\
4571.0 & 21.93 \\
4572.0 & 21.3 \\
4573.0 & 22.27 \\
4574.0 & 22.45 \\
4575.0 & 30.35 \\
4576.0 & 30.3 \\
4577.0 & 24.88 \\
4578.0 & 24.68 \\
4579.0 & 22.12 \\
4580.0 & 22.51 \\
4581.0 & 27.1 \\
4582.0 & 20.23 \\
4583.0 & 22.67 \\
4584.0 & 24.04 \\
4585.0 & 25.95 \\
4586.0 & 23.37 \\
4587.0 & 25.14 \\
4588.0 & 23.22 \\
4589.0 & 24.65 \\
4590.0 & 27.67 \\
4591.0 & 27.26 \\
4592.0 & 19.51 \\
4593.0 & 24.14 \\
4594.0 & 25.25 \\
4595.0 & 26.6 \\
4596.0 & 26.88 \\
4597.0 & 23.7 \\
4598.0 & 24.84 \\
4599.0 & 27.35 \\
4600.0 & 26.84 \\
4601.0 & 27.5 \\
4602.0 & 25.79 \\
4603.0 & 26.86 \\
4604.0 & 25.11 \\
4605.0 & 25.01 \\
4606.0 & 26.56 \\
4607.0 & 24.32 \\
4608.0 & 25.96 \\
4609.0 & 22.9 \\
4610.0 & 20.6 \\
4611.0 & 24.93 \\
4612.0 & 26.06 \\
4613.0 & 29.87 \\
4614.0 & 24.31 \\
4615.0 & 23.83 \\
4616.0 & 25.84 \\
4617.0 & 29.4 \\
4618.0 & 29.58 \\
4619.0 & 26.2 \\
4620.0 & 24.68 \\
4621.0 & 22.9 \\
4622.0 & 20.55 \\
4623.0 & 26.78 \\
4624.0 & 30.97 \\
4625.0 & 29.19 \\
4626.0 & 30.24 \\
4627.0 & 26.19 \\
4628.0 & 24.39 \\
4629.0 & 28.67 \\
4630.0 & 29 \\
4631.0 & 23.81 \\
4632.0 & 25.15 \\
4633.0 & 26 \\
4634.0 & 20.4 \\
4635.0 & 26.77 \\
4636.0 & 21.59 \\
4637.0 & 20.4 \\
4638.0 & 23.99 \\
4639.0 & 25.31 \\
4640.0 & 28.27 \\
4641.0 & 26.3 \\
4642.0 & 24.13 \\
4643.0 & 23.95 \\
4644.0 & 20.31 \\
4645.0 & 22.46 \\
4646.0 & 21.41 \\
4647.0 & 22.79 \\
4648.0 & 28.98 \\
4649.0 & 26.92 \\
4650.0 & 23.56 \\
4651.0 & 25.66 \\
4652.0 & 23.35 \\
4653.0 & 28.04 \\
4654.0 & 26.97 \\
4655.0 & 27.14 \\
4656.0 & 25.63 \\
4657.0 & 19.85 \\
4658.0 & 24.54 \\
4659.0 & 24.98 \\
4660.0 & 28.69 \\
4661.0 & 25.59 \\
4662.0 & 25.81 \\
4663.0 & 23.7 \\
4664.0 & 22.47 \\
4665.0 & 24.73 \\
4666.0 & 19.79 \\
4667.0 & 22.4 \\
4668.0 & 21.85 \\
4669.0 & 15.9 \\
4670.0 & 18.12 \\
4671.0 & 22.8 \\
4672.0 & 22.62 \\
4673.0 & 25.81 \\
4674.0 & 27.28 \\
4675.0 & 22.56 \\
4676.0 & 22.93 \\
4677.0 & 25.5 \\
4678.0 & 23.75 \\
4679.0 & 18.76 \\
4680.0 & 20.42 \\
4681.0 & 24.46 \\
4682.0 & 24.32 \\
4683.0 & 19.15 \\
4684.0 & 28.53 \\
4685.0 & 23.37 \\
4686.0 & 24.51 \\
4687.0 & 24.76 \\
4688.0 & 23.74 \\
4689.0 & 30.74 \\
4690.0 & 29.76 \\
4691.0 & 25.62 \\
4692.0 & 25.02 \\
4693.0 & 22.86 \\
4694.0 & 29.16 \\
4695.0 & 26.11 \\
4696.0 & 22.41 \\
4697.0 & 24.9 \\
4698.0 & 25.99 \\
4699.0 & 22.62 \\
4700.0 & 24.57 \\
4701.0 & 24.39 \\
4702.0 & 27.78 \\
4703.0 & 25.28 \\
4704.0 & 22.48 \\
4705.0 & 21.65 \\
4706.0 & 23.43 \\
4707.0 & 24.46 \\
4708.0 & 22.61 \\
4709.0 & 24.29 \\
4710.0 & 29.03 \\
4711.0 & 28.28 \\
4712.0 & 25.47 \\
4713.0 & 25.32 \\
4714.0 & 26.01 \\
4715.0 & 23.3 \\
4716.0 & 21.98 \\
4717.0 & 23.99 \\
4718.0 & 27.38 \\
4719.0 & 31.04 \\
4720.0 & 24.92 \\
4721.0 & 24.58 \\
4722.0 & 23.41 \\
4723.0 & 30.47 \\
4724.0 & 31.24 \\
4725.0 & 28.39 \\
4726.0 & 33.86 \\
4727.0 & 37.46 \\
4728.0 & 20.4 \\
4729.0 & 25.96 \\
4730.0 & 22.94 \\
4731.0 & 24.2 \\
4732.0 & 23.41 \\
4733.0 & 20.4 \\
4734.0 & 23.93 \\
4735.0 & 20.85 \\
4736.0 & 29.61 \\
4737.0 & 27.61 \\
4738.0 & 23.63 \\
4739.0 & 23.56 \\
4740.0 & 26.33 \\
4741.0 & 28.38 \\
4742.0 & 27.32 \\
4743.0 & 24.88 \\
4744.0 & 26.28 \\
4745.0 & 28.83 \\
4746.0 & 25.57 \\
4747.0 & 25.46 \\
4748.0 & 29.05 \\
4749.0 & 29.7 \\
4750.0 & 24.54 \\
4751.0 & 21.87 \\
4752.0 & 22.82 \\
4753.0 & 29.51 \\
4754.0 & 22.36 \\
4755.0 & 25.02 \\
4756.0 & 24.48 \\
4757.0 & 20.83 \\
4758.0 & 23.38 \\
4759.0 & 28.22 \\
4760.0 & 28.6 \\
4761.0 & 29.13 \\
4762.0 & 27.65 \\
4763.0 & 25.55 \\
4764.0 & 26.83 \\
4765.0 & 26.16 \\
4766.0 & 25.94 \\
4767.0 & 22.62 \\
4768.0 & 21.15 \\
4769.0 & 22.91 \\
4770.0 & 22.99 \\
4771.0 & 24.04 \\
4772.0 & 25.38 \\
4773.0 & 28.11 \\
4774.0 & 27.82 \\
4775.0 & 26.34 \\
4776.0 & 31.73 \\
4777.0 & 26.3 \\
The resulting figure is 6.9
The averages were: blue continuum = 25.9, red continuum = 27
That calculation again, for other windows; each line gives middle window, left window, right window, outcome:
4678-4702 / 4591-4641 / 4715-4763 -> 1.10 Angstrom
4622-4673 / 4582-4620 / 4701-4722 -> 1.39 Angstrom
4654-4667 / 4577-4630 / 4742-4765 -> 0.61 Angstrom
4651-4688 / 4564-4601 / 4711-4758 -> 2.70 Angstrom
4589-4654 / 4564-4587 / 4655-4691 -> -2.49 Angstrom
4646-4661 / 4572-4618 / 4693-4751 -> 0.03 Angstrom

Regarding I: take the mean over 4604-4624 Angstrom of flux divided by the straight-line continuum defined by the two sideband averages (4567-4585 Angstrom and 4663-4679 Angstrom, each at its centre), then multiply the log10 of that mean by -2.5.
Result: -0.07 mag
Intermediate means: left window 24.7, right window 22.5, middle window 25.4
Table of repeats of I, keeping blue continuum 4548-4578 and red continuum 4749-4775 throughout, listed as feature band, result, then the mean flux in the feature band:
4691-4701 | 0.018 mag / 24.9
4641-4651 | 0.056 mag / 24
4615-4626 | -0.055 mag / 26.6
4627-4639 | 0.029 mag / 24.7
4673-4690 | 0.045 mag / 24.3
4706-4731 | -0.049 mag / 26.4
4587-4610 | 0.005 mag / 25.3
